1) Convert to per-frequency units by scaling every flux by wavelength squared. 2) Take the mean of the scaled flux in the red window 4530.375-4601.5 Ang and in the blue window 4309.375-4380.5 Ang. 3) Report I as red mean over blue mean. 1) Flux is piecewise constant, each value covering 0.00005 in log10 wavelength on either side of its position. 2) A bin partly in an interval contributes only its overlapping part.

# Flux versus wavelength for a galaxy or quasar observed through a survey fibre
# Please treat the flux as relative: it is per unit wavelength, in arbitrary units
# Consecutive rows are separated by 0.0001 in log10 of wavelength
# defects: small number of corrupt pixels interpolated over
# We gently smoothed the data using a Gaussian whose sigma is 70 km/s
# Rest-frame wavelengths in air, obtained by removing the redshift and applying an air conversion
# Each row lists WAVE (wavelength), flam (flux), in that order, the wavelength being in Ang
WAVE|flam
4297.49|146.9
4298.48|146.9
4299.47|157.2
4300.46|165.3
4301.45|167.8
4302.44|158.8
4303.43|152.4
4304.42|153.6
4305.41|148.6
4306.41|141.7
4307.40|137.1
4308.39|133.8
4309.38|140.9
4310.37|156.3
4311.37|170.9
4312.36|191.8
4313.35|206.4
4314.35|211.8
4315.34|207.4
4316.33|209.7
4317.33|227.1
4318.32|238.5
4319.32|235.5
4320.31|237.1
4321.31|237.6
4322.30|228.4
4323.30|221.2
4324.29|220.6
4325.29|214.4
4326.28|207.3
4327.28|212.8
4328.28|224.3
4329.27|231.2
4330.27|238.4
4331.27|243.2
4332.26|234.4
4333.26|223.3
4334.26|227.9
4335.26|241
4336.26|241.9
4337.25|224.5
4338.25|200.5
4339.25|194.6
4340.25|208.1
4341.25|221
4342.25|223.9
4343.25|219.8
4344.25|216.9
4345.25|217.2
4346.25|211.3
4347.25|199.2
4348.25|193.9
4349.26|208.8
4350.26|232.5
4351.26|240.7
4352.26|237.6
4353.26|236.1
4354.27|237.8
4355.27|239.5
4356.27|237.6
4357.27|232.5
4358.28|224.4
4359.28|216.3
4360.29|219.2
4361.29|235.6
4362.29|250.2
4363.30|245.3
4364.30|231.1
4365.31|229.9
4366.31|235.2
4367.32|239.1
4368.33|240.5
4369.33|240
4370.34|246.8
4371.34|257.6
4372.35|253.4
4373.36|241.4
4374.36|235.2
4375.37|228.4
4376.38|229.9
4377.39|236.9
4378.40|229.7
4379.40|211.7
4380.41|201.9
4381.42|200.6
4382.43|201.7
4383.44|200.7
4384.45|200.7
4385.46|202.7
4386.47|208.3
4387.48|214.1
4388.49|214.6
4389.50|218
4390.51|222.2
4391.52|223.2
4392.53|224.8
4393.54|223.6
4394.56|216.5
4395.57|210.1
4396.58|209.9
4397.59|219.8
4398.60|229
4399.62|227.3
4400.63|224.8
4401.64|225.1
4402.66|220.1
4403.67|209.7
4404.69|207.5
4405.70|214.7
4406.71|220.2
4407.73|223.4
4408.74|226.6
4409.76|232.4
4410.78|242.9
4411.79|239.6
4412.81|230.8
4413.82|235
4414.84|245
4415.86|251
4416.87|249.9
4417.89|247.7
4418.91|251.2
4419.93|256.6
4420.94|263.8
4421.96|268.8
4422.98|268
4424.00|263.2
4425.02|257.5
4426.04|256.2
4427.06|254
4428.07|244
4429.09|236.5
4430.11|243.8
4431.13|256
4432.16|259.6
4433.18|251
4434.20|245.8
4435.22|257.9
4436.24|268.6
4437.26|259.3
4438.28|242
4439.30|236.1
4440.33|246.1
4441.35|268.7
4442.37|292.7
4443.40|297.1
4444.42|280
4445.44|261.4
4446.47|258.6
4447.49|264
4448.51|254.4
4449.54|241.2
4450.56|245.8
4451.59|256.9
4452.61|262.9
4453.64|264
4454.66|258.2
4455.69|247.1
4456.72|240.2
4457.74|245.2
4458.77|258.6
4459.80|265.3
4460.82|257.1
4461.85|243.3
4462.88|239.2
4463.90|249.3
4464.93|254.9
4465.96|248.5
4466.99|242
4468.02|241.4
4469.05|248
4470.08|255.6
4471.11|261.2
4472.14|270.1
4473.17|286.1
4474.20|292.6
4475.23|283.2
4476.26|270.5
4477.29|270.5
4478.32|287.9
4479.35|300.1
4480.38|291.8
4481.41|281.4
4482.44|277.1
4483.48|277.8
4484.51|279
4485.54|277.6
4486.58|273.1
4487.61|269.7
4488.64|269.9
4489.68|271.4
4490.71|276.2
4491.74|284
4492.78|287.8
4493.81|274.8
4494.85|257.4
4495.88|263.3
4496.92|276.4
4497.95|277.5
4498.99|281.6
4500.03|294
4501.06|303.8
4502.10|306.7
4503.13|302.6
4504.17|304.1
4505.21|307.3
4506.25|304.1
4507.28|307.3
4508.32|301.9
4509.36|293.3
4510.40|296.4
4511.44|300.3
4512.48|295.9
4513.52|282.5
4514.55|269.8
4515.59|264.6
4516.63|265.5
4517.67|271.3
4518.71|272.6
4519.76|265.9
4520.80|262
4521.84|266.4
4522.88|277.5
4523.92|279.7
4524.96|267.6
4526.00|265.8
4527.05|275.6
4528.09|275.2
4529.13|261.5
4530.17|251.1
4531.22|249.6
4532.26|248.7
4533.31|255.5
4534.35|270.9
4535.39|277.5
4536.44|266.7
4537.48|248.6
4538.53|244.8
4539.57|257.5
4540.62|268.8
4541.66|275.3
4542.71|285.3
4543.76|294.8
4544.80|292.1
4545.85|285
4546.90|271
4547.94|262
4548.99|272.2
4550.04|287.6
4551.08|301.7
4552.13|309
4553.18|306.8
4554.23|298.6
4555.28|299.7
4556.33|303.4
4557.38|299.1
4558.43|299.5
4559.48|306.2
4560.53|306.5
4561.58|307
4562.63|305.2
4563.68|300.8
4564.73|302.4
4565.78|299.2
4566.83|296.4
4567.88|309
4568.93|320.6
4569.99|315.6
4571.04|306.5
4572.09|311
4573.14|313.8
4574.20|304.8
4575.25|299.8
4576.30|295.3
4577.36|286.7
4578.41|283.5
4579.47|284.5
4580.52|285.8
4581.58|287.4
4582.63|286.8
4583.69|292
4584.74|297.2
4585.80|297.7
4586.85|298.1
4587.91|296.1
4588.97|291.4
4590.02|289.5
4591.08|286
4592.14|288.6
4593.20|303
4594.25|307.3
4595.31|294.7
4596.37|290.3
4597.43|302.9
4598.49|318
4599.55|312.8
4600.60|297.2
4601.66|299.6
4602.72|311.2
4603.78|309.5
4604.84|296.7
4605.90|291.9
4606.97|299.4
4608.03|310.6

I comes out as 1.4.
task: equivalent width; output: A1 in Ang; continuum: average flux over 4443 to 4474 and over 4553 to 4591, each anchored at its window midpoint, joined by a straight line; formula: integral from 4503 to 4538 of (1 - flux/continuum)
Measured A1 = 0.43 Ang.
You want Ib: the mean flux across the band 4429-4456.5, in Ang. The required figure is 258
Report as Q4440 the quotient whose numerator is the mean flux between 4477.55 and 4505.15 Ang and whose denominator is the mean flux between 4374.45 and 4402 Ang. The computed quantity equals 1.30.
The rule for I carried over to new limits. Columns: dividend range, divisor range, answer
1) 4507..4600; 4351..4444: 1.31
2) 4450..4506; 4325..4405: 1.27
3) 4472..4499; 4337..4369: 1.31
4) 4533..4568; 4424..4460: 1.18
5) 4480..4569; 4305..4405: 1.40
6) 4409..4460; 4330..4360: 1.18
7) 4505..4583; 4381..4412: 1.40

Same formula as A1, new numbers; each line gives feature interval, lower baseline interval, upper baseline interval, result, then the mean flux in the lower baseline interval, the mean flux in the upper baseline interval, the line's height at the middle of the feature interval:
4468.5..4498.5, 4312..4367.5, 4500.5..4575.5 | -0.67 Ang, 225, 287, 270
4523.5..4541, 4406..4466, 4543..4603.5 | 1.33 Ang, 252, 298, 284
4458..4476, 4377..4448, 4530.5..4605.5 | -0.15 Ang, 237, 292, 256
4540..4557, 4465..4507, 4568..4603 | 0.16 Ang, 278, 299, 291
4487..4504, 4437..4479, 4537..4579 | -0.56 Ang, 260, 293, 272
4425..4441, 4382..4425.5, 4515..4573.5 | -0.71 Ang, 229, 283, 240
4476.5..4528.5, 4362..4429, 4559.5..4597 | -2.14 Ang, 232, 298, 271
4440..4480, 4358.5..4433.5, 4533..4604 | -1.10 Ang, 232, 293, 255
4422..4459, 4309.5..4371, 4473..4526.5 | 0.46 Ang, 223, 282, 260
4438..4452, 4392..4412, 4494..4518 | -0.63 Ang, 222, 288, 249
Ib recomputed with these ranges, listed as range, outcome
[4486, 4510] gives 286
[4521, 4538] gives 265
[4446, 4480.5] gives 260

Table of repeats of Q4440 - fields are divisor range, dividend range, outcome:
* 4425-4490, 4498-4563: 1.08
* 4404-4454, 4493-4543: 1.10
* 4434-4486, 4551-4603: 1.14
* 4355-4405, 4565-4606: 1.33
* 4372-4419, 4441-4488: 1.18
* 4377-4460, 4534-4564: 1.20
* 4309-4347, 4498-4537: 1.29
